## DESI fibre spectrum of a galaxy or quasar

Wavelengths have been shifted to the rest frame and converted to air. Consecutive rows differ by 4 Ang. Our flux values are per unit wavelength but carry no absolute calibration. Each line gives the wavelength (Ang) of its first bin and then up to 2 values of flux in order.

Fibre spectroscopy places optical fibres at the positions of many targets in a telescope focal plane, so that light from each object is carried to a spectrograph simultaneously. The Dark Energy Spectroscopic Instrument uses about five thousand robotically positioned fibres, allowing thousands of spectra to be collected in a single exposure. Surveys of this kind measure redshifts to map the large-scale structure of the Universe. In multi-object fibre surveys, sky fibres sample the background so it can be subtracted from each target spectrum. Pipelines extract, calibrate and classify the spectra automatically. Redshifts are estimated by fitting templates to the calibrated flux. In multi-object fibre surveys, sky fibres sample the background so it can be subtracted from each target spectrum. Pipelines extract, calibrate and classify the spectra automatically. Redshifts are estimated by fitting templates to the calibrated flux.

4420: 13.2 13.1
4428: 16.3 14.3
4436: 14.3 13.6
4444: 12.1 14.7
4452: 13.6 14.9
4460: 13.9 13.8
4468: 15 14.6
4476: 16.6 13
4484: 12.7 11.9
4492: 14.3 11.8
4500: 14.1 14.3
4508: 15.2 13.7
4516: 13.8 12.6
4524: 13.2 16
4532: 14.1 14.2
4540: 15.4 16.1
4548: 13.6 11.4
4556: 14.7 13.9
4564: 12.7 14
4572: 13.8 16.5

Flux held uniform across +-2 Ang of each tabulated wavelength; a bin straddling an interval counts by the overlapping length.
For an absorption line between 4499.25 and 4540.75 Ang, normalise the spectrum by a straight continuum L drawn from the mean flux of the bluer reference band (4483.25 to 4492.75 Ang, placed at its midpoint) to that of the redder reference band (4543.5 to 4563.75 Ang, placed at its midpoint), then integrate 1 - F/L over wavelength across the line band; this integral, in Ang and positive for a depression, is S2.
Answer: -3.03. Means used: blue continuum 12.8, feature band 14.2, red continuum 13.7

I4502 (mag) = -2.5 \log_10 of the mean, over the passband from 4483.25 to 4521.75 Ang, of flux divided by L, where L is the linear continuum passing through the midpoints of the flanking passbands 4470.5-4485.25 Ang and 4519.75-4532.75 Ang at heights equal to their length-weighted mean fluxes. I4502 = 0.06 mag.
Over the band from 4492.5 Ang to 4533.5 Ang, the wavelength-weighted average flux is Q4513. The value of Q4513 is 13.9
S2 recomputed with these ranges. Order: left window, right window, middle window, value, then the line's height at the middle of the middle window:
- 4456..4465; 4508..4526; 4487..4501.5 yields 0.7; 13.8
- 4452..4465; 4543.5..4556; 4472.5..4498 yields 1.0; 14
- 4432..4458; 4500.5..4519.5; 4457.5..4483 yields -0.8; 14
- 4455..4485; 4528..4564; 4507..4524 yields 0.7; 14.3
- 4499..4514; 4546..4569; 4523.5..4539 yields -0.8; 13.9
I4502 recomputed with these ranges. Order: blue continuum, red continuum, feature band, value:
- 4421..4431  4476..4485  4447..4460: -0.02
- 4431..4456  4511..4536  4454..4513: -0.01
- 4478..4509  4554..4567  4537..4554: -0.03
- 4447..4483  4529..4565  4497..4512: 0.00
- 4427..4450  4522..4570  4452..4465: 0.00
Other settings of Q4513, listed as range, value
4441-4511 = 13.9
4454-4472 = 14.4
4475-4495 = 13.5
